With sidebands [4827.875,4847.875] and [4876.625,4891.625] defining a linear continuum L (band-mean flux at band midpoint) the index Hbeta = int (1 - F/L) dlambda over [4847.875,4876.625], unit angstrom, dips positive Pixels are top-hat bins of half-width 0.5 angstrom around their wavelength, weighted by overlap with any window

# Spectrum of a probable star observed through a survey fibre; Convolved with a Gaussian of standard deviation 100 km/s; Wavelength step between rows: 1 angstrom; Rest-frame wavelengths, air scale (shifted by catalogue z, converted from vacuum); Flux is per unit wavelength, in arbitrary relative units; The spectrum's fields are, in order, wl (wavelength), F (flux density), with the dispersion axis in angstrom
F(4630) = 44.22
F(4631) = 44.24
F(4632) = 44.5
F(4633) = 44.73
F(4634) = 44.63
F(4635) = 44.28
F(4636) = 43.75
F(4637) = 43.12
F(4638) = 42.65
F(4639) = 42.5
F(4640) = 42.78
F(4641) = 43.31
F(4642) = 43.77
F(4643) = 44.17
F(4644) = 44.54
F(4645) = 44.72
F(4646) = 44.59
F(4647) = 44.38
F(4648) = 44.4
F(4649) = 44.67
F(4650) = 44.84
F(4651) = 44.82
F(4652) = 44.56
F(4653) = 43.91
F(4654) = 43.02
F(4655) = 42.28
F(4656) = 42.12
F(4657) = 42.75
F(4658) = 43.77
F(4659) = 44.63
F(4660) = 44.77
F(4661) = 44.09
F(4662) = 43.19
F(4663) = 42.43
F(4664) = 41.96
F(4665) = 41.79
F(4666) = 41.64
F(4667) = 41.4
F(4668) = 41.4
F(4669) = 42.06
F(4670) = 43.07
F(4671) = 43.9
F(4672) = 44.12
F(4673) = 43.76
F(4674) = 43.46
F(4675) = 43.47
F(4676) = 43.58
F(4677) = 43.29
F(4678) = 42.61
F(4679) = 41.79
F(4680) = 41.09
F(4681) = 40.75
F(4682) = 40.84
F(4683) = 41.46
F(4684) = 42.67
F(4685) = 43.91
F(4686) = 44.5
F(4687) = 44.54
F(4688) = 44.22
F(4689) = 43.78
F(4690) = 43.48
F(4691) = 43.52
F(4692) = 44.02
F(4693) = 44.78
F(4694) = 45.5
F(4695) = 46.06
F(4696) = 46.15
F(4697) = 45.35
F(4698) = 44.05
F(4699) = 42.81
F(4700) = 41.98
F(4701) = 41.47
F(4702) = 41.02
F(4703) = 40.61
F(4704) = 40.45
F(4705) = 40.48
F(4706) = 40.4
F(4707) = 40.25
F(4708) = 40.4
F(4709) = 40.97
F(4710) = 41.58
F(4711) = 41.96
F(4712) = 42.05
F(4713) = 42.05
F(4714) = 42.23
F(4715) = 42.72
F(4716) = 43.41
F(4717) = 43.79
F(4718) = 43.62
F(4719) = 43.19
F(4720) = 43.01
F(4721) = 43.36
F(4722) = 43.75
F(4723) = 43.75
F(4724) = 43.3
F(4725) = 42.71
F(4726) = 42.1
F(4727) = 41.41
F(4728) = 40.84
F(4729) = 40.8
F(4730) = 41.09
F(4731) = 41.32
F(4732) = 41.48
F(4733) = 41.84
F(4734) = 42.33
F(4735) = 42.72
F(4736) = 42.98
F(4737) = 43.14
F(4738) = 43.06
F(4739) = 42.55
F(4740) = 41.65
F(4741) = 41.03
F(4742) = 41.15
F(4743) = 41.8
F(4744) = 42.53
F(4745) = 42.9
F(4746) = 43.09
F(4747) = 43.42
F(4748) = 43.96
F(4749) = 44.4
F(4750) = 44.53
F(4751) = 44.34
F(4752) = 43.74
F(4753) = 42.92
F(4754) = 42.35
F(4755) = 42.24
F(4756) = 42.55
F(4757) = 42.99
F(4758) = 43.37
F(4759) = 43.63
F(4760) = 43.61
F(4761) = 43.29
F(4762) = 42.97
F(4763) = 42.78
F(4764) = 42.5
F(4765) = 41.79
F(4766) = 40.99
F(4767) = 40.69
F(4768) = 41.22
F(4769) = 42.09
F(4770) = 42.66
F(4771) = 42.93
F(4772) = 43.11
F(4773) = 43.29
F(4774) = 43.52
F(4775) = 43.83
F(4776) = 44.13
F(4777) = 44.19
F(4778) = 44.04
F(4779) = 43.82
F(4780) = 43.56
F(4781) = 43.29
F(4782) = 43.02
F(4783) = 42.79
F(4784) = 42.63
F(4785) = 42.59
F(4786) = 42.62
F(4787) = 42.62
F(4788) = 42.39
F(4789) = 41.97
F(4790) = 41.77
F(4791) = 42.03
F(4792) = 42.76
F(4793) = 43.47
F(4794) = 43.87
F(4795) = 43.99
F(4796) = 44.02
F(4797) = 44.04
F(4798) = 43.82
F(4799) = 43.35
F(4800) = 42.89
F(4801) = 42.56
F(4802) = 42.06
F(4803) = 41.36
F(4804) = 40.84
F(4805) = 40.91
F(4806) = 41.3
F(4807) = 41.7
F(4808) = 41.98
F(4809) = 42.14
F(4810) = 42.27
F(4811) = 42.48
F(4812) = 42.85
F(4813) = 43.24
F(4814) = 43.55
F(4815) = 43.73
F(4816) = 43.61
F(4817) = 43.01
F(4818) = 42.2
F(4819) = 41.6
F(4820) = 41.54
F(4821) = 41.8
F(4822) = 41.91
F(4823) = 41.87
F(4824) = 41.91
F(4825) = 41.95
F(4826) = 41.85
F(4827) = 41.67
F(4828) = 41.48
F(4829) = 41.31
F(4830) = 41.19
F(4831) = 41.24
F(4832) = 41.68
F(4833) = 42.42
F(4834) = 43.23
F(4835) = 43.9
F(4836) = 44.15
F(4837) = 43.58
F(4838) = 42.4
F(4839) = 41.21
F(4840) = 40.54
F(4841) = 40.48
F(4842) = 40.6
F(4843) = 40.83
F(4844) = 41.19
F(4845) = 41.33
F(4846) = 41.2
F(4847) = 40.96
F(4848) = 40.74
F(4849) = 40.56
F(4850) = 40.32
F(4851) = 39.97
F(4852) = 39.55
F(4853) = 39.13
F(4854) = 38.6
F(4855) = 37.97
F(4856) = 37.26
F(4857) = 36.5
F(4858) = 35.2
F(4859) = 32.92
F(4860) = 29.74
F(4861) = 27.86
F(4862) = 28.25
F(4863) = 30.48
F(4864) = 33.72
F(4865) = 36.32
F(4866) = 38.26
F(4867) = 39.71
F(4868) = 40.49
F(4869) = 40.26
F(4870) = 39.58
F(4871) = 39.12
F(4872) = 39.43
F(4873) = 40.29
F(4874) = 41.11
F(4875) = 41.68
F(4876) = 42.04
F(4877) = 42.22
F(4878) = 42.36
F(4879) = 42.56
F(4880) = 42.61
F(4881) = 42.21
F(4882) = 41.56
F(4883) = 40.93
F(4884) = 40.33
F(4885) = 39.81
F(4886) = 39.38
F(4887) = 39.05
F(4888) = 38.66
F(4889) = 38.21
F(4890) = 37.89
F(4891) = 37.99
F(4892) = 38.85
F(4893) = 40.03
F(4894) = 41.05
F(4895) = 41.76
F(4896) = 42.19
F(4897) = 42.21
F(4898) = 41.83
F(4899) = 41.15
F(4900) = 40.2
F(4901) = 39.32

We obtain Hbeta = 2.5 angstrom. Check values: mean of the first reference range 41.7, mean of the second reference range 40.4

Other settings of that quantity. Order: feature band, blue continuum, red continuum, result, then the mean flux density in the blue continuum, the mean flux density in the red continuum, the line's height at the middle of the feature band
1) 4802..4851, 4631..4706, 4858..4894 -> -2.8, 43.3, 38.4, 39.6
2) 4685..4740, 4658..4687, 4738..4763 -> 0.3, 42.8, 43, 42.9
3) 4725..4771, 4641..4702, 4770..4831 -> 0.5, 43.4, 42.6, 43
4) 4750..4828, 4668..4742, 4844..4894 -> -4.0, 42.6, 38.7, 40.6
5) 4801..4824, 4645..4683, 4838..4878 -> -1.5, 43.1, 38.5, 39.6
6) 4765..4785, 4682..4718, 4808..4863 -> -0.7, 42.8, 40.4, 41.5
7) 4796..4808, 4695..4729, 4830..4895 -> -0.5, 42.4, 39.5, 40.6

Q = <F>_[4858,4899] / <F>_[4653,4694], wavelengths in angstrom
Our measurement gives 0.90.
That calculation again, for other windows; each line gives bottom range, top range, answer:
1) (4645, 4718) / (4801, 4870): 0.94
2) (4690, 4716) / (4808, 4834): 0.99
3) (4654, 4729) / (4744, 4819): 1.00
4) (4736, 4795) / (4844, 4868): 0.86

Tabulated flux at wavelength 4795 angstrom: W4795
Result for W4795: 43.99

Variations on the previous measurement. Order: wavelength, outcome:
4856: 37.26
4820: 41.54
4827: 41.67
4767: 40.69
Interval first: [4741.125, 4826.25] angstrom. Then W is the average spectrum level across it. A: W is 42.7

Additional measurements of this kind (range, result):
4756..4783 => 43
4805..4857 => 41.5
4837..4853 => 40.8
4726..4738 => 41.9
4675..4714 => 42.6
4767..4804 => 42.9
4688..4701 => 44.2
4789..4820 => 42.6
